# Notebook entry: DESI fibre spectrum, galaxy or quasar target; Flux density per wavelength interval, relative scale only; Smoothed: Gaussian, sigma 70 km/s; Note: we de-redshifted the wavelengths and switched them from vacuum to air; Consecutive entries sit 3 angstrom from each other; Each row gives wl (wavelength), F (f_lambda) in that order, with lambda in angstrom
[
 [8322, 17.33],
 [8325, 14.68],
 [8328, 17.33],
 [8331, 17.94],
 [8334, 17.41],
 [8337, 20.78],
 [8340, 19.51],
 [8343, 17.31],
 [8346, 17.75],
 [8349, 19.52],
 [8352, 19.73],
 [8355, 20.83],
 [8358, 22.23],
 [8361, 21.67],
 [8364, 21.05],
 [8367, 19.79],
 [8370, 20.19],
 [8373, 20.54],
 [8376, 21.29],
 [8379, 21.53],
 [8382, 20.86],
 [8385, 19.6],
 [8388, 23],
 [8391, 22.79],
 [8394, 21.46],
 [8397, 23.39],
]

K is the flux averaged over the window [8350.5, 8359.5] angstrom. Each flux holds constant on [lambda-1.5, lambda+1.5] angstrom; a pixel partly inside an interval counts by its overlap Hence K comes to 20.9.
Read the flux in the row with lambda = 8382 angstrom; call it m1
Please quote 20.86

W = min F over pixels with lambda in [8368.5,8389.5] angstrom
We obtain 19.6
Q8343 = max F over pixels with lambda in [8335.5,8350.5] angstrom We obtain 20.78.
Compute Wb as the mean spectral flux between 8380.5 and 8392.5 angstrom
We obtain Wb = 21.6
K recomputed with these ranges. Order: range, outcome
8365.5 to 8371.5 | 20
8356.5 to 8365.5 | 21.6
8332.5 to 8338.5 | 19.1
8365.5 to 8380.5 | 20.7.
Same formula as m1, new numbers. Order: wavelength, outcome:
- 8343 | 17.31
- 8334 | 17.41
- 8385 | 19.6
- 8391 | 22.79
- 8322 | 17.33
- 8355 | 20.83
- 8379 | 21.53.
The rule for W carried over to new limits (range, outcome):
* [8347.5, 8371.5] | 19.52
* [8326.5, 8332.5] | 17.33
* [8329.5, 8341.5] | 17.41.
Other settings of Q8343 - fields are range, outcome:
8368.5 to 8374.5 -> 20.54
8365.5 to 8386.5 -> 21.53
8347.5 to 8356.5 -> 20.83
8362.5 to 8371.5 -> 21.05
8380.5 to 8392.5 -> 23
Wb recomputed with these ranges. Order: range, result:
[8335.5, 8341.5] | 20.1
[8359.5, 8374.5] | 20.6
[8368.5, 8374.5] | 20.4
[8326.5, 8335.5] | 17.6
